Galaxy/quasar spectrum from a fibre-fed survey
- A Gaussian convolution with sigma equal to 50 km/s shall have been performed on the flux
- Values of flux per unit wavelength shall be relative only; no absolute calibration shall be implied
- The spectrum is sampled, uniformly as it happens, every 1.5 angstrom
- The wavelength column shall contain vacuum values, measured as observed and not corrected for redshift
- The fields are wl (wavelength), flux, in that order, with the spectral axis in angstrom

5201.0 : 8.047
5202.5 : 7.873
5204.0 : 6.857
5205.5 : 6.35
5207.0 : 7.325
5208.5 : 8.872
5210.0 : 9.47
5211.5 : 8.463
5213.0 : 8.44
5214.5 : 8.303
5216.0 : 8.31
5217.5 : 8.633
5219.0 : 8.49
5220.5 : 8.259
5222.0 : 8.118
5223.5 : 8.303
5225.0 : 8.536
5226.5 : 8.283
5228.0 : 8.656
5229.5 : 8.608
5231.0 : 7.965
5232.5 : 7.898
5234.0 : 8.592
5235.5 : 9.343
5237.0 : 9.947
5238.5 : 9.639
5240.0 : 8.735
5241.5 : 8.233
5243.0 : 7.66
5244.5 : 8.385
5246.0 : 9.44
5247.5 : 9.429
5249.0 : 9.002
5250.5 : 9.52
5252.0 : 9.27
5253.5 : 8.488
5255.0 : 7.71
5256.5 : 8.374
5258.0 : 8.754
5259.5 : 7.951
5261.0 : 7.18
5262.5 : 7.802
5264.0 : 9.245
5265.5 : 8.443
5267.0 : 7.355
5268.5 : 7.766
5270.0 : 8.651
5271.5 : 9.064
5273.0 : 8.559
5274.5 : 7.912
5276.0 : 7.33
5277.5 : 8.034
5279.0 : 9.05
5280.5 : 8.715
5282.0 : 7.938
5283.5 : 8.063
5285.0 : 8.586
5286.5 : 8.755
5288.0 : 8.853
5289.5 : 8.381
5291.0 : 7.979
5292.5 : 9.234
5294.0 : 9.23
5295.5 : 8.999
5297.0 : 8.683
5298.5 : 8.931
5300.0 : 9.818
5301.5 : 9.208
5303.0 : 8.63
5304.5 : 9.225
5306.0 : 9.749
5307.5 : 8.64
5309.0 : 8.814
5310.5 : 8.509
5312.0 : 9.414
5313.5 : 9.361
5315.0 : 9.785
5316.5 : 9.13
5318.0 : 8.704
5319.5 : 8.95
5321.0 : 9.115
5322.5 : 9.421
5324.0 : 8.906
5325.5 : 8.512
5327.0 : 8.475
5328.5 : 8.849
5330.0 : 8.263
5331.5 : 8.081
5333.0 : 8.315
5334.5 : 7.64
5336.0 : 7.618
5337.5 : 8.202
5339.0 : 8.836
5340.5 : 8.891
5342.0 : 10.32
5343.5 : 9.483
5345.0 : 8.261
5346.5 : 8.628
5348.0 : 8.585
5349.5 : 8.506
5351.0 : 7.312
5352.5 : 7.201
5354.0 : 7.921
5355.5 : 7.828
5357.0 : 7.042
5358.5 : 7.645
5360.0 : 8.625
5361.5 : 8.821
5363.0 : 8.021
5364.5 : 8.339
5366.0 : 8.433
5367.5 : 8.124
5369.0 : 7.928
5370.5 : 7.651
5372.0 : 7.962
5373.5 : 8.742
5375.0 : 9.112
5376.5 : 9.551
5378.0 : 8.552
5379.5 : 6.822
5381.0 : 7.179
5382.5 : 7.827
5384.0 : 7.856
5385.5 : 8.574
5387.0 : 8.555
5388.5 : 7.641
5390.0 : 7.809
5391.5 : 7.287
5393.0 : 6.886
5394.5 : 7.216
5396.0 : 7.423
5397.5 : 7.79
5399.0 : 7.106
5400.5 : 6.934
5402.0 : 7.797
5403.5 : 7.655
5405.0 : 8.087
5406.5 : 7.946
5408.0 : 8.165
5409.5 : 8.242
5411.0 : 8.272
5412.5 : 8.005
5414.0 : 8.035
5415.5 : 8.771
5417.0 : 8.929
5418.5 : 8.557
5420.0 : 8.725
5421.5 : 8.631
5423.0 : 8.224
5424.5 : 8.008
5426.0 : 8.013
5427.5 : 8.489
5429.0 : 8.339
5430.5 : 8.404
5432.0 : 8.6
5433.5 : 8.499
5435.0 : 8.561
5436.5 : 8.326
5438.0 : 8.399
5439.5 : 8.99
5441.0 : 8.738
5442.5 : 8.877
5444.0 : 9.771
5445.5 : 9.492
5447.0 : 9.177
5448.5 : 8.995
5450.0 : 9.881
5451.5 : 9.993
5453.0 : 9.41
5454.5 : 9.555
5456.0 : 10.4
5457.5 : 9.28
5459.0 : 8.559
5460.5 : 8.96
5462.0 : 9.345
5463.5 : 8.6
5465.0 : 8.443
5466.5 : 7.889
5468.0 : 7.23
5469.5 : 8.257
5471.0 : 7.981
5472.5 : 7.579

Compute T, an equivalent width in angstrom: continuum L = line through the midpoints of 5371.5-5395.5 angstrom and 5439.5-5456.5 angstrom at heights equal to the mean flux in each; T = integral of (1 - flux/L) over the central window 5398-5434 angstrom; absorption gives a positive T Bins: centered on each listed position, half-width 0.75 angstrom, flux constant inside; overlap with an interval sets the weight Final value 2.2 angstrom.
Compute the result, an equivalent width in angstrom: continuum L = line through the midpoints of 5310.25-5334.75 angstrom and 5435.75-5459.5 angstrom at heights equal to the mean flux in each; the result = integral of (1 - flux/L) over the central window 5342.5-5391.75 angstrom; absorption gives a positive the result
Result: 4.6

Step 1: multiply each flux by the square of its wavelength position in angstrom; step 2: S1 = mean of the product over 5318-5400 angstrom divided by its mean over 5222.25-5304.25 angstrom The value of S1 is 0.99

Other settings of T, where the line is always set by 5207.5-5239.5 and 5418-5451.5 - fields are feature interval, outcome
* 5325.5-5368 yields 1.9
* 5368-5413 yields 4.3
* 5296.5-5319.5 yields -1.2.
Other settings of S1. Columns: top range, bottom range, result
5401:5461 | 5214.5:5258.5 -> 1.08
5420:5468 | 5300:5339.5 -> 1.05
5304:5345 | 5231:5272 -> 1.06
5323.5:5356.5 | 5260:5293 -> 1.03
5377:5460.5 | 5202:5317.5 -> 1.04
